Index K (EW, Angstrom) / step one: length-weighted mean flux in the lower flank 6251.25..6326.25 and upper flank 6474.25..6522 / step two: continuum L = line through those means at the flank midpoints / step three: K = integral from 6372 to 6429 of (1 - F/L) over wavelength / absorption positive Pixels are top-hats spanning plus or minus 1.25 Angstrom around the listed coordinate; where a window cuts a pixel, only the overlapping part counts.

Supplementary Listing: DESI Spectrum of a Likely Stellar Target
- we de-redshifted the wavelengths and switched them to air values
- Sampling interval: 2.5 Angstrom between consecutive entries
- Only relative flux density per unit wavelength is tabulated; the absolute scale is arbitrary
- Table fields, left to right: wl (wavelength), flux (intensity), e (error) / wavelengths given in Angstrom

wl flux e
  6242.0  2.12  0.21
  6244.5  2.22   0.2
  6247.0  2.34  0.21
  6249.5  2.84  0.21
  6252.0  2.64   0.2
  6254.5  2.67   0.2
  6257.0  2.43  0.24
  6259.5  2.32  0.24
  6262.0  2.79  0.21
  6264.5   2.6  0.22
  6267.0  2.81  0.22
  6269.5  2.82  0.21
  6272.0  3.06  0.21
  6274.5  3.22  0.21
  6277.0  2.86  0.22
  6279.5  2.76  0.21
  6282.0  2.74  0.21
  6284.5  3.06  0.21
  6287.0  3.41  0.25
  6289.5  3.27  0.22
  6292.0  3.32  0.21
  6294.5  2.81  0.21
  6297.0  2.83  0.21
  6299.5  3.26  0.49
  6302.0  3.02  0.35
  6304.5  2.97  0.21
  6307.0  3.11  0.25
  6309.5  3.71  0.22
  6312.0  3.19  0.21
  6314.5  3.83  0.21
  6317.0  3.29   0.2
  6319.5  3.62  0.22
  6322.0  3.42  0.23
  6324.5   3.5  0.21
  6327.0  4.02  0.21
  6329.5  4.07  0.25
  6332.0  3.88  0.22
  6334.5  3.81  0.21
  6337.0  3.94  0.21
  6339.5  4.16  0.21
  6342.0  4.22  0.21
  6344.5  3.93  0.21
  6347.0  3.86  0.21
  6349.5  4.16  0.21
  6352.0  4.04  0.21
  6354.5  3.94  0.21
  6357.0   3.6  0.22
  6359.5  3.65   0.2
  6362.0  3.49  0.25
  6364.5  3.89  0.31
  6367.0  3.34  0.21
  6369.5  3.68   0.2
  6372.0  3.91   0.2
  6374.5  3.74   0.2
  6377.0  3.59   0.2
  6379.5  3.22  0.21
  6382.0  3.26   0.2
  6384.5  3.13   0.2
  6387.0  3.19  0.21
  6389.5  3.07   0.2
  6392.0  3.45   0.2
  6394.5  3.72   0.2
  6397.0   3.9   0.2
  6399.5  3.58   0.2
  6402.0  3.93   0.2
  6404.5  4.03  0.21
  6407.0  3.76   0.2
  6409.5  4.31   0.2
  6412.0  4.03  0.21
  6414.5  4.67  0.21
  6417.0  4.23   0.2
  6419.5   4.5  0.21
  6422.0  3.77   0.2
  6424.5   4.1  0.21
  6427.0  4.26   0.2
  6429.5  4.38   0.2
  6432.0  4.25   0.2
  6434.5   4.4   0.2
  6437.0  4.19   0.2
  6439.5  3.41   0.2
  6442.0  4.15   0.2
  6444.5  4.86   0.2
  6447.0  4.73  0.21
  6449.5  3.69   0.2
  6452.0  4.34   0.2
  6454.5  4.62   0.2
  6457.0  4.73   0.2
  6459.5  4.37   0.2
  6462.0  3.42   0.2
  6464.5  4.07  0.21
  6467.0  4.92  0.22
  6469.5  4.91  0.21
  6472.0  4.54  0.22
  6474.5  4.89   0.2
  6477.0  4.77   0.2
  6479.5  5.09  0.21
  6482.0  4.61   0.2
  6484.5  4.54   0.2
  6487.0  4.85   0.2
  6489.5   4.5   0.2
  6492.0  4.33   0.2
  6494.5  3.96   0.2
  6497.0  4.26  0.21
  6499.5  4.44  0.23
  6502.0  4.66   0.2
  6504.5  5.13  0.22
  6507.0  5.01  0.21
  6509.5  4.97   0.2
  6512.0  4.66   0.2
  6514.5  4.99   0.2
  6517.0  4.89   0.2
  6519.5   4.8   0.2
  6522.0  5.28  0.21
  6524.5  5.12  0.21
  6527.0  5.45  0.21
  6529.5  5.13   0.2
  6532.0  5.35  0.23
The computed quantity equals 2.1 Angstrom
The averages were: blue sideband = 3.05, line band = 3.8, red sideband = 4.71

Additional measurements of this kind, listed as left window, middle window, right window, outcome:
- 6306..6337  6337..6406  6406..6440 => 3.6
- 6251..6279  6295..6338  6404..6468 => -3.8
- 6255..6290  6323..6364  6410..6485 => -5.0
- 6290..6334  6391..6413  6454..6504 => 0.9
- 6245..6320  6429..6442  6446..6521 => 0.3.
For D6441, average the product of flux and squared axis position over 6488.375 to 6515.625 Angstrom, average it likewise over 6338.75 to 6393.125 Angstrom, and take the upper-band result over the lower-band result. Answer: 1.32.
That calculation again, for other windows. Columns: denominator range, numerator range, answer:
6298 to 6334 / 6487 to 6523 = 1.43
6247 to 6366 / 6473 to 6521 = 1.50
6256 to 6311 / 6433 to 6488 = 1.59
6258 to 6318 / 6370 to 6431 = 1.30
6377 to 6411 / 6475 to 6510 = 1.34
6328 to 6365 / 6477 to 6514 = 1.25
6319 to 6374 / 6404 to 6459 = 1.14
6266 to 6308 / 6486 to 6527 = 1.69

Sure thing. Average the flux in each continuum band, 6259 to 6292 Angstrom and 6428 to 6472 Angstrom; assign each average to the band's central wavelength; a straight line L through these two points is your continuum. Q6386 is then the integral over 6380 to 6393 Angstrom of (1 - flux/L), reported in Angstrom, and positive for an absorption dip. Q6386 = 2.1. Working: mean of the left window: 2.93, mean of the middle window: 3.22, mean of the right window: 4.33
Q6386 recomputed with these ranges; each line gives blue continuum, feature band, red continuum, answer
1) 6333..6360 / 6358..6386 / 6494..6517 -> 3.7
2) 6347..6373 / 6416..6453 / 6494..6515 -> 0.2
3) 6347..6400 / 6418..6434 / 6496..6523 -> -0.6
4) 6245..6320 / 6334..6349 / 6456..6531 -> -2.4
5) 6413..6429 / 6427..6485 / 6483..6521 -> 0.2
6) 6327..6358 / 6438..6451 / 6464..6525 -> 0.9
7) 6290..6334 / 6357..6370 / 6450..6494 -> 0.6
